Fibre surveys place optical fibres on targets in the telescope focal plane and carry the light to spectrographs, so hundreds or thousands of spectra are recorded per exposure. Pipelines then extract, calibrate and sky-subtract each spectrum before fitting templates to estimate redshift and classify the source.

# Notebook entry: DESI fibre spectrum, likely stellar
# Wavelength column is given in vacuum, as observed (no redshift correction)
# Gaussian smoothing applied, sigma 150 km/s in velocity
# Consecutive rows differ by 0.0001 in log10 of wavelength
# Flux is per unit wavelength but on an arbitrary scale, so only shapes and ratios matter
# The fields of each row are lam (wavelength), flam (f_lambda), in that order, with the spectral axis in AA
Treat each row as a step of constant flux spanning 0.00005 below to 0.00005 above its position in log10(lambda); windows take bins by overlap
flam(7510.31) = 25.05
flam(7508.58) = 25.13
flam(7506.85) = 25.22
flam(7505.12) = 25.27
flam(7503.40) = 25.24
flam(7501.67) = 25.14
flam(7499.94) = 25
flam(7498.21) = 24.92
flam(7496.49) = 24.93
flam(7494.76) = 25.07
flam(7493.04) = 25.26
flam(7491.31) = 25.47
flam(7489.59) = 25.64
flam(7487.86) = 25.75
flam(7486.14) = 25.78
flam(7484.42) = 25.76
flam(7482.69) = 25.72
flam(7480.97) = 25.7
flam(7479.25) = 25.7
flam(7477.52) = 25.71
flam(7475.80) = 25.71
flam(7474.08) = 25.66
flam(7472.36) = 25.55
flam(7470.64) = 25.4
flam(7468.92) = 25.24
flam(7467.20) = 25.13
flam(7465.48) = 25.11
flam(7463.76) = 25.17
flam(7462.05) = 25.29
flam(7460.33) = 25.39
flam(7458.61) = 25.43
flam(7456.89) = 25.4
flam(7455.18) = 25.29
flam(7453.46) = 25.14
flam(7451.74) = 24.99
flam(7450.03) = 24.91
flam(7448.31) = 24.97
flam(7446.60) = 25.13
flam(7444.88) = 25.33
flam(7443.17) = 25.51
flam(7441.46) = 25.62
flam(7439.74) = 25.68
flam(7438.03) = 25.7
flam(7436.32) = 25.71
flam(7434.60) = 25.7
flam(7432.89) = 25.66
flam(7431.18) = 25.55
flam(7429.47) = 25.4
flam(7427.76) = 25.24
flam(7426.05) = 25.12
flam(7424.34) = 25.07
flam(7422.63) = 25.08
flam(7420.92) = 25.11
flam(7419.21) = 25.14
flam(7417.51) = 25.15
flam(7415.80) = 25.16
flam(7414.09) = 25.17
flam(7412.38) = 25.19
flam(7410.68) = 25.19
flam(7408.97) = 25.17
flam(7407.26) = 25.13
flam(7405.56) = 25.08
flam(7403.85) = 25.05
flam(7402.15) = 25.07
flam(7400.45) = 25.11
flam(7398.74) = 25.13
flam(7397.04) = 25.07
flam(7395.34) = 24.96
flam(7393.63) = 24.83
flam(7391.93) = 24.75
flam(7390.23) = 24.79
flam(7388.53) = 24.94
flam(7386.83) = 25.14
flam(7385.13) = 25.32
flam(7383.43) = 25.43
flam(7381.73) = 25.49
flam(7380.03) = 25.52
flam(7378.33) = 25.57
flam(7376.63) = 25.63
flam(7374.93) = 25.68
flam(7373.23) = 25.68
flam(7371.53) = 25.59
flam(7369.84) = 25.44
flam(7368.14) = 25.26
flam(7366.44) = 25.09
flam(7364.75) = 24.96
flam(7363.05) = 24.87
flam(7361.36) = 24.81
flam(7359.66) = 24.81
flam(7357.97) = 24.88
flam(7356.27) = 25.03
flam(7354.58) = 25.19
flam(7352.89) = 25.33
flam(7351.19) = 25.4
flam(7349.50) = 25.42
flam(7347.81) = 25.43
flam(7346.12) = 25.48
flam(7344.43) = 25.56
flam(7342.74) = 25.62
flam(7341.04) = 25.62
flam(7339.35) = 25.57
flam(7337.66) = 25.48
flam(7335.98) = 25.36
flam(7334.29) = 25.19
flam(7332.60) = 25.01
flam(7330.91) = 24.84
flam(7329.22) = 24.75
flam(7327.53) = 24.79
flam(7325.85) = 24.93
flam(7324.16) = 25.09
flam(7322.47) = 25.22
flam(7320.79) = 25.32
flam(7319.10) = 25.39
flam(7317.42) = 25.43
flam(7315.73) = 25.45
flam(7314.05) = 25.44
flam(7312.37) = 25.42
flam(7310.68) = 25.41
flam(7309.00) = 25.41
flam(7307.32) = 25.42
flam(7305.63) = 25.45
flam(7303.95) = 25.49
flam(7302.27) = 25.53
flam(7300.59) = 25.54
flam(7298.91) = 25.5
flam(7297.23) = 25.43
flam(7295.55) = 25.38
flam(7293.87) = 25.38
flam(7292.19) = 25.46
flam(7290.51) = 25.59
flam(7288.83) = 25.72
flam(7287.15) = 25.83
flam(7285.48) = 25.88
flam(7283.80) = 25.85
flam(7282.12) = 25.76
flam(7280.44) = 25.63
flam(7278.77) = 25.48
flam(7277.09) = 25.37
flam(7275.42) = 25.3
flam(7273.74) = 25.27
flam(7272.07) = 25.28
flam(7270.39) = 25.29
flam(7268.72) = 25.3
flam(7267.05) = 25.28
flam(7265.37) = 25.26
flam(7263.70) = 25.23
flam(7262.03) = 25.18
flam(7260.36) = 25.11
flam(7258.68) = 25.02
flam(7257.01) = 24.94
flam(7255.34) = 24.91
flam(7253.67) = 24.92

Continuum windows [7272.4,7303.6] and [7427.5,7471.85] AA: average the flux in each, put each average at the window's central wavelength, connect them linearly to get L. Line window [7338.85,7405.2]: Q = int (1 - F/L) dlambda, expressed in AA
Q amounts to 0.54 AA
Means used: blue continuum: 25.5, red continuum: 25.4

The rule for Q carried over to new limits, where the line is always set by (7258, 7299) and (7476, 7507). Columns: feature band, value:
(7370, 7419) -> 0.4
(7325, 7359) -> 0.2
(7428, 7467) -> 0.1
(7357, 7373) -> 0.2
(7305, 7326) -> 0.1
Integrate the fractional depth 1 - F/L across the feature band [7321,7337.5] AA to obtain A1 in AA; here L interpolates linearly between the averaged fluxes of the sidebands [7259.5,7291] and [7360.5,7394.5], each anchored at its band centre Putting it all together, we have 0.2 AA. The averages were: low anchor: 25.4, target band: 25.1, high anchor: 25.2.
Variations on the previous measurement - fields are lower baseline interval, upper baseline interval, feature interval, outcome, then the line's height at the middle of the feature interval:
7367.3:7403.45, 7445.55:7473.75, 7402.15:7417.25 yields 0.1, 25.2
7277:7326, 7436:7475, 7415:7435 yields 0.1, 25.4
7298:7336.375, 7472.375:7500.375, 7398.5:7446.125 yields 0.2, 25.4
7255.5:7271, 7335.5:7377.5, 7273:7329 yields -0.4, 25.2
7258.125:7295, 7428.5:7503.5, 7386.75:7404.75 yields 0.3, 25.4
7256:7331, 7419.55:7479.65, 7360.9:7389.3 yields 0.0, 25.4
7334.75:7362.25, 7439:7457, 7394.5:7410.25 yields 0.1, 25.3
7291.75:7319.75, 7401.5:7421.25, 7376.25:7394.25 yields 0.0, 25.2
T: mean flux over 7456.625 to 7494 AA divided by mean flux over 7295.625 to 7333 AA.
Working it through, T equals 1.01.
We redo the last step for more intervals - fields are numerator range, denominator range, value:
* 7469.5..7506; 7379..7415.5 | 1.01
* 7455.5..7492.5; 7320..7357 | 1.01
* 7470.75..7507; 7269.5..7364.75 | 1.00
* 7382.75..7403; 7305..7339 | 0.99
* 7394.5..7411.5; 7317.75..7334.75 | 1.00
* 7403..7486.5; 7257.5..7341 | 1.00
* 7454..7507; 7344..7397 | 1.01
